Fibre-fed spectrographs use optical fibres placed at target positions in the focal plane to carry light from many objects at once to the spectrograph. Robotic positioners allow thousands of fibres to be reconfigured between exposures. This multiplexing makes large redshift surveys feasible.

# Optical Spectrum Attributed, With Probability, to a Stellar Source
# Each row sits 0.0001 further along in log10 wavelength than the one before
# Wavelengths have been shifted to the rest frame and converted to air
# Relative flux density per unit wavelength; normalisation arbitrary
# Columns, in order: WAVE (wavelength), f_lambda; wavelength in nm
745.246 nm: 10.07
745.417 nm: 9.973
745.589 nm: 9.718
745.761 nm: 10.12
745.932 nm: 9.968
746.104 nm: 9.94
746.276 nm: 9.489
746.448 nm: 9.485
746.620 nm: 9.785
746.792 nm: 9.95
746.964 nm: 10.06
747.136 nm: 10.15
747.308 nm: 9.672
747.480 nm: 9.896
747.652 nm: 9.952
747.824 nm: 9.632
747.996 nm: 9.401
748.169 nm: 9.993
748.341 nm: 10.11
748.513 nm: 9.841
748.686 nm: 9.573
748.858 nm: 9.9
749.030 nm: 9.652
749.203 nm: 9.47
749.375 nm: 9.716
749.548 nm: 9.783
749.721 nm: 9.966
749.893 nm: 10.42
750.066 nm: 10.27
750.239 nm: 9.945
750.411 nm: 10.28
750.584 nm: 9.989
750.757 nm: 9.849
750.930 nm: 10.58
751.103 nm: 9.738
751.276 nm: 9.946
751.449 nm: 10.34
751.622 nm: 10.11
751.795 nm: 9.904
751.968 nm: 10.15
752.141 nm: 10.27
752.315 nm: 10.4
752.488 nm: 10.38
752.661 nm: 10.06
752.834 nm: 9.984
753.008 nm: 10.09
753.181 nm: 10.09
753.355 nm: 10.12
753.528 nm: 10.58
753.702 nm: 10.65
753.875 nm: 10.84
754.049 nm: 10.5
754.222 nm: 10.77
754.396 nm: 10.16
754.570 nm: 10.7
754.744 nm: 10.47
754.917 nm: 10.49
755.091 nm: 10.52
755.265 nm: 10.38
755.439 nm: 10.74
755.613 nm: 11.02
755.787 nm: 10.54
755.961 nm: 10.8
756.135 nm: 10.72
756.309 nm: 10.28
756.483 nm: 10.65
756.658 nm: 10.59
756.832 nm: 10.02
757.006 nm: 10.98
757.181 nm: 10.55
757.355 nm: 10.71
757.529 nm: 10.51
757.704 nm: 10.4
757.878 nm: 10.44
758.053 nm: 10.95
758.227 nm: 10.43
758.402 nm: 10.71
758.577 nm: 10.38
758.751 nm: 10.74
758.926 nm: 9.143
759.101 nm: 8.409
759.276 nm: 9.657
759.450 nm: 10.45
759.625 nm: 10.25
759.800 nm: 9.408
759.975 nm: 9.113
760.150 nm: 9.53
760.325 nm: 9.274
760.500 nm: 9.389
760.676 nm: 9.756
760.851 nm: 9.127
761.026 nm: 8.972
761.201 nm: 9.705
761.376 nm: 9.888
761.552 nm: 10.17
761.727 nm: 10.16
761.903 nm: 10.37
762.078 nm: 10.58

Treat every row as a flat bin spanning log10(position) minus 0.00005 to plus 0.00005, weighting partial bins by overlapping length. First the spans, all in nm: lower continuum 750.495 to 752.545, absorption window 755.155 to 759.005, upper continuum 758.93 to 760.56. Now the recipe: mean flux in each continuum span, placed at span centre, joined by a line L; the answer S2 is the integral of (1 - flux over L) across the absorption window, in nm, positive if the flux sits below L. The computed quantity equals -0.33 nm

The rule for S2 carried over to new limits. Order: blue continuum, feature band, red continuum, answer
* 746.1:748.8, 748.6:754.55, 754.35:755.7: 0.05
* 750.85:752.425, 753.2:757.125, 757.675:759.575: -0.16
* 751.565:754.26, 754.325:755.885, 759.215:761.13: -0.08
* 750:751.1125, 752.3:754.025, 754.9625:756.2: 0.01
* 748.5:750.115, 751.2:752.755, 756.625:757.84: -0.01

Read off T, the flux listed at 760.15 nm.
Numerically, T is 9.53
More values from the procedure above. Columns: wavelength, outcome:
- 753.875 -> 10.84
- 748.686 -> 9.573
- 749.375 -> 9.716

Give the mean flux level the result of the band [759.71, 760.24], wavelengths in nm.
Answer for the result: 9.35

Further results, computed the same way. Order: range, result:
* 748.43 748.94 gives 9.77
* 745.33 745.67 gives 9.86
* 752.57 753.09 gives 10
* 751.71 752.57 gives 10.2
